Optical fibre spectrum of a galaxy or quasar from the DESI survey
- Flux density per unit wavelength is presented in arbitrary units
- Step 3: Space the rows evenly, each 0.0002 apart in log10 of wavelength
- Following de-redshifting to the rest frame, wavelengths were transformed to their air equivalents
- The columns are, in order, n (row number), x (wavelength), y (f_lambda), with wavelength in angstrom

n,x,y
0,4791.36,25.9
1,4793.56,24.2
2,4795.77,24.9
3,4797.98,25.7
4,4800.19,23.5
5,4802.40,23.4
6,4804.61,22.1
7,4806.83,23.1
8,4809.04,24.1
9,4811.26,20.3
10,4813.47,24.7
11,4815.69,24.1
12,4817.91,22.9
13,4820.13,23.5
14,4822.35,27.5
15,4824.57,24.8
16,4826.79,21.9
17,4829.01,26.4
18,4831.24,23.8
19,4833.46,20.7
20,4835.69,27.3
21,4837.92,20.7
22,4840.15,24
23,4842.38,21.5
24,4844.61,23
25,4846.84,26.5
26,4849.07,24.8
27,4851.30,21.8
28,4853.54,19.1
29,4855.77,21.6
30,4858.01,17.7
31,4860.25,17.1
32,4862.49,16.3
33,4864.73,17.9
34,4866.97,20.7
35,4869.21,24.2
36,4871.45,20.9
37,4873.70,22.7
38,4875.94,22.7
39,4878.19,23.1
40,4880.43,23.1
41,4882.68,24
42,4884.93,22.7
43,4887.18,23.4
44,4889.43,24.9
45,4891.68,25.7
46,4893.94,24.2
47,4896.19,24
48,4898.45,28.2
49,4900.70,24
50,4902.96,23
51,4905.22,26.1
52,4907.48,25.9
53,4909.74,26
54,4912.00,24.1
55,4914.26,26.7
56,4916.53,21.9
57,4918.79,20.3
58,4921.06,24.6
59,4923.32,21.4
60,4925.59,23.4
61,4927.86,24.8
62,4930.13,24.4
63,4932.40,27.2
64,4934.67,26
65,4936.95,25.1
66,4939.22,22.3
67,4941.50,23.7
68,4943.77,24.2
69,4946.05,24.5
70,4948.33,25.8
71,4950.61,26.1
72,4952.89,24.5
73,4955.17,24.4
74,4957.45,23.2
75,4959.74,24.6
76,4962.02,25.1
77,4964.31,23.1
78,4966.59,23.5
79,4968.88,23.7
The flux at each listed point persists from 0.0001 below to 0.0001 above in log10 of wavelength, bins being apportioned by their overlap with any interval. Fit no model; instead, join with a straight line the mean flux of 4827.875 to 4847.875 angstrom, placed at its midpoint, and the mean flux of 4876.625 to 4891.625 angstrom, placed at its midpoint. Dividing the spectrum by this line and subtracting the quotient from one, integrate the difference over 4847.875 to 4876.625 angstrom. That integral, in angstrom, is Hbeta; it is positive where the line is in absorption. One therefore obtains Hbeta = 3.8 angstrom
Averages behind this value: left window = 23.7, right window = 23.7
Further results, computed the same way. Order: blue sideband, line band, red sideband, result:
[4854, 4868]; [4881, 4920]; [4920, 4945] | -4.89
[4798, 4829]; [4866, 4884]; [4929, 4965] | 1.08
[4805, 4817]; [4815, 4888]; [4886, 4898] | 4.29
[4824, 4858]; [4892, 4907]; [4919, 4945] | -0.80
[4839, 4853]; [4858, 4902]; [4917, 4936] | 2.13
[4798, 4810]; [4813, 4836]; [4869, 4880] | -0.99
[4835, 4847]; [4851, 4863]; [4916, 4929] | 2.30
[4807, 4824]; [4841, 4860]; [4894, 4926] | 1.75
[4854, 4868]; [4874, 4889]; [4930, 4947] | -2.26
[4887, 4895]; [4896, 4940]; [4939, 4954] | 0.23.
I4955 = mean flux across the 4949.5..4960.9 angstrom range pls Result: 24.6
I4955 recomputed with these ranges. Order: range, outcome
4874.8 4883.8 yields 23.2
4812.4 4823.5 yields 24.5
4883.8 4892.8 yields 24.2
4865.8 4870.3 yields 22.4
